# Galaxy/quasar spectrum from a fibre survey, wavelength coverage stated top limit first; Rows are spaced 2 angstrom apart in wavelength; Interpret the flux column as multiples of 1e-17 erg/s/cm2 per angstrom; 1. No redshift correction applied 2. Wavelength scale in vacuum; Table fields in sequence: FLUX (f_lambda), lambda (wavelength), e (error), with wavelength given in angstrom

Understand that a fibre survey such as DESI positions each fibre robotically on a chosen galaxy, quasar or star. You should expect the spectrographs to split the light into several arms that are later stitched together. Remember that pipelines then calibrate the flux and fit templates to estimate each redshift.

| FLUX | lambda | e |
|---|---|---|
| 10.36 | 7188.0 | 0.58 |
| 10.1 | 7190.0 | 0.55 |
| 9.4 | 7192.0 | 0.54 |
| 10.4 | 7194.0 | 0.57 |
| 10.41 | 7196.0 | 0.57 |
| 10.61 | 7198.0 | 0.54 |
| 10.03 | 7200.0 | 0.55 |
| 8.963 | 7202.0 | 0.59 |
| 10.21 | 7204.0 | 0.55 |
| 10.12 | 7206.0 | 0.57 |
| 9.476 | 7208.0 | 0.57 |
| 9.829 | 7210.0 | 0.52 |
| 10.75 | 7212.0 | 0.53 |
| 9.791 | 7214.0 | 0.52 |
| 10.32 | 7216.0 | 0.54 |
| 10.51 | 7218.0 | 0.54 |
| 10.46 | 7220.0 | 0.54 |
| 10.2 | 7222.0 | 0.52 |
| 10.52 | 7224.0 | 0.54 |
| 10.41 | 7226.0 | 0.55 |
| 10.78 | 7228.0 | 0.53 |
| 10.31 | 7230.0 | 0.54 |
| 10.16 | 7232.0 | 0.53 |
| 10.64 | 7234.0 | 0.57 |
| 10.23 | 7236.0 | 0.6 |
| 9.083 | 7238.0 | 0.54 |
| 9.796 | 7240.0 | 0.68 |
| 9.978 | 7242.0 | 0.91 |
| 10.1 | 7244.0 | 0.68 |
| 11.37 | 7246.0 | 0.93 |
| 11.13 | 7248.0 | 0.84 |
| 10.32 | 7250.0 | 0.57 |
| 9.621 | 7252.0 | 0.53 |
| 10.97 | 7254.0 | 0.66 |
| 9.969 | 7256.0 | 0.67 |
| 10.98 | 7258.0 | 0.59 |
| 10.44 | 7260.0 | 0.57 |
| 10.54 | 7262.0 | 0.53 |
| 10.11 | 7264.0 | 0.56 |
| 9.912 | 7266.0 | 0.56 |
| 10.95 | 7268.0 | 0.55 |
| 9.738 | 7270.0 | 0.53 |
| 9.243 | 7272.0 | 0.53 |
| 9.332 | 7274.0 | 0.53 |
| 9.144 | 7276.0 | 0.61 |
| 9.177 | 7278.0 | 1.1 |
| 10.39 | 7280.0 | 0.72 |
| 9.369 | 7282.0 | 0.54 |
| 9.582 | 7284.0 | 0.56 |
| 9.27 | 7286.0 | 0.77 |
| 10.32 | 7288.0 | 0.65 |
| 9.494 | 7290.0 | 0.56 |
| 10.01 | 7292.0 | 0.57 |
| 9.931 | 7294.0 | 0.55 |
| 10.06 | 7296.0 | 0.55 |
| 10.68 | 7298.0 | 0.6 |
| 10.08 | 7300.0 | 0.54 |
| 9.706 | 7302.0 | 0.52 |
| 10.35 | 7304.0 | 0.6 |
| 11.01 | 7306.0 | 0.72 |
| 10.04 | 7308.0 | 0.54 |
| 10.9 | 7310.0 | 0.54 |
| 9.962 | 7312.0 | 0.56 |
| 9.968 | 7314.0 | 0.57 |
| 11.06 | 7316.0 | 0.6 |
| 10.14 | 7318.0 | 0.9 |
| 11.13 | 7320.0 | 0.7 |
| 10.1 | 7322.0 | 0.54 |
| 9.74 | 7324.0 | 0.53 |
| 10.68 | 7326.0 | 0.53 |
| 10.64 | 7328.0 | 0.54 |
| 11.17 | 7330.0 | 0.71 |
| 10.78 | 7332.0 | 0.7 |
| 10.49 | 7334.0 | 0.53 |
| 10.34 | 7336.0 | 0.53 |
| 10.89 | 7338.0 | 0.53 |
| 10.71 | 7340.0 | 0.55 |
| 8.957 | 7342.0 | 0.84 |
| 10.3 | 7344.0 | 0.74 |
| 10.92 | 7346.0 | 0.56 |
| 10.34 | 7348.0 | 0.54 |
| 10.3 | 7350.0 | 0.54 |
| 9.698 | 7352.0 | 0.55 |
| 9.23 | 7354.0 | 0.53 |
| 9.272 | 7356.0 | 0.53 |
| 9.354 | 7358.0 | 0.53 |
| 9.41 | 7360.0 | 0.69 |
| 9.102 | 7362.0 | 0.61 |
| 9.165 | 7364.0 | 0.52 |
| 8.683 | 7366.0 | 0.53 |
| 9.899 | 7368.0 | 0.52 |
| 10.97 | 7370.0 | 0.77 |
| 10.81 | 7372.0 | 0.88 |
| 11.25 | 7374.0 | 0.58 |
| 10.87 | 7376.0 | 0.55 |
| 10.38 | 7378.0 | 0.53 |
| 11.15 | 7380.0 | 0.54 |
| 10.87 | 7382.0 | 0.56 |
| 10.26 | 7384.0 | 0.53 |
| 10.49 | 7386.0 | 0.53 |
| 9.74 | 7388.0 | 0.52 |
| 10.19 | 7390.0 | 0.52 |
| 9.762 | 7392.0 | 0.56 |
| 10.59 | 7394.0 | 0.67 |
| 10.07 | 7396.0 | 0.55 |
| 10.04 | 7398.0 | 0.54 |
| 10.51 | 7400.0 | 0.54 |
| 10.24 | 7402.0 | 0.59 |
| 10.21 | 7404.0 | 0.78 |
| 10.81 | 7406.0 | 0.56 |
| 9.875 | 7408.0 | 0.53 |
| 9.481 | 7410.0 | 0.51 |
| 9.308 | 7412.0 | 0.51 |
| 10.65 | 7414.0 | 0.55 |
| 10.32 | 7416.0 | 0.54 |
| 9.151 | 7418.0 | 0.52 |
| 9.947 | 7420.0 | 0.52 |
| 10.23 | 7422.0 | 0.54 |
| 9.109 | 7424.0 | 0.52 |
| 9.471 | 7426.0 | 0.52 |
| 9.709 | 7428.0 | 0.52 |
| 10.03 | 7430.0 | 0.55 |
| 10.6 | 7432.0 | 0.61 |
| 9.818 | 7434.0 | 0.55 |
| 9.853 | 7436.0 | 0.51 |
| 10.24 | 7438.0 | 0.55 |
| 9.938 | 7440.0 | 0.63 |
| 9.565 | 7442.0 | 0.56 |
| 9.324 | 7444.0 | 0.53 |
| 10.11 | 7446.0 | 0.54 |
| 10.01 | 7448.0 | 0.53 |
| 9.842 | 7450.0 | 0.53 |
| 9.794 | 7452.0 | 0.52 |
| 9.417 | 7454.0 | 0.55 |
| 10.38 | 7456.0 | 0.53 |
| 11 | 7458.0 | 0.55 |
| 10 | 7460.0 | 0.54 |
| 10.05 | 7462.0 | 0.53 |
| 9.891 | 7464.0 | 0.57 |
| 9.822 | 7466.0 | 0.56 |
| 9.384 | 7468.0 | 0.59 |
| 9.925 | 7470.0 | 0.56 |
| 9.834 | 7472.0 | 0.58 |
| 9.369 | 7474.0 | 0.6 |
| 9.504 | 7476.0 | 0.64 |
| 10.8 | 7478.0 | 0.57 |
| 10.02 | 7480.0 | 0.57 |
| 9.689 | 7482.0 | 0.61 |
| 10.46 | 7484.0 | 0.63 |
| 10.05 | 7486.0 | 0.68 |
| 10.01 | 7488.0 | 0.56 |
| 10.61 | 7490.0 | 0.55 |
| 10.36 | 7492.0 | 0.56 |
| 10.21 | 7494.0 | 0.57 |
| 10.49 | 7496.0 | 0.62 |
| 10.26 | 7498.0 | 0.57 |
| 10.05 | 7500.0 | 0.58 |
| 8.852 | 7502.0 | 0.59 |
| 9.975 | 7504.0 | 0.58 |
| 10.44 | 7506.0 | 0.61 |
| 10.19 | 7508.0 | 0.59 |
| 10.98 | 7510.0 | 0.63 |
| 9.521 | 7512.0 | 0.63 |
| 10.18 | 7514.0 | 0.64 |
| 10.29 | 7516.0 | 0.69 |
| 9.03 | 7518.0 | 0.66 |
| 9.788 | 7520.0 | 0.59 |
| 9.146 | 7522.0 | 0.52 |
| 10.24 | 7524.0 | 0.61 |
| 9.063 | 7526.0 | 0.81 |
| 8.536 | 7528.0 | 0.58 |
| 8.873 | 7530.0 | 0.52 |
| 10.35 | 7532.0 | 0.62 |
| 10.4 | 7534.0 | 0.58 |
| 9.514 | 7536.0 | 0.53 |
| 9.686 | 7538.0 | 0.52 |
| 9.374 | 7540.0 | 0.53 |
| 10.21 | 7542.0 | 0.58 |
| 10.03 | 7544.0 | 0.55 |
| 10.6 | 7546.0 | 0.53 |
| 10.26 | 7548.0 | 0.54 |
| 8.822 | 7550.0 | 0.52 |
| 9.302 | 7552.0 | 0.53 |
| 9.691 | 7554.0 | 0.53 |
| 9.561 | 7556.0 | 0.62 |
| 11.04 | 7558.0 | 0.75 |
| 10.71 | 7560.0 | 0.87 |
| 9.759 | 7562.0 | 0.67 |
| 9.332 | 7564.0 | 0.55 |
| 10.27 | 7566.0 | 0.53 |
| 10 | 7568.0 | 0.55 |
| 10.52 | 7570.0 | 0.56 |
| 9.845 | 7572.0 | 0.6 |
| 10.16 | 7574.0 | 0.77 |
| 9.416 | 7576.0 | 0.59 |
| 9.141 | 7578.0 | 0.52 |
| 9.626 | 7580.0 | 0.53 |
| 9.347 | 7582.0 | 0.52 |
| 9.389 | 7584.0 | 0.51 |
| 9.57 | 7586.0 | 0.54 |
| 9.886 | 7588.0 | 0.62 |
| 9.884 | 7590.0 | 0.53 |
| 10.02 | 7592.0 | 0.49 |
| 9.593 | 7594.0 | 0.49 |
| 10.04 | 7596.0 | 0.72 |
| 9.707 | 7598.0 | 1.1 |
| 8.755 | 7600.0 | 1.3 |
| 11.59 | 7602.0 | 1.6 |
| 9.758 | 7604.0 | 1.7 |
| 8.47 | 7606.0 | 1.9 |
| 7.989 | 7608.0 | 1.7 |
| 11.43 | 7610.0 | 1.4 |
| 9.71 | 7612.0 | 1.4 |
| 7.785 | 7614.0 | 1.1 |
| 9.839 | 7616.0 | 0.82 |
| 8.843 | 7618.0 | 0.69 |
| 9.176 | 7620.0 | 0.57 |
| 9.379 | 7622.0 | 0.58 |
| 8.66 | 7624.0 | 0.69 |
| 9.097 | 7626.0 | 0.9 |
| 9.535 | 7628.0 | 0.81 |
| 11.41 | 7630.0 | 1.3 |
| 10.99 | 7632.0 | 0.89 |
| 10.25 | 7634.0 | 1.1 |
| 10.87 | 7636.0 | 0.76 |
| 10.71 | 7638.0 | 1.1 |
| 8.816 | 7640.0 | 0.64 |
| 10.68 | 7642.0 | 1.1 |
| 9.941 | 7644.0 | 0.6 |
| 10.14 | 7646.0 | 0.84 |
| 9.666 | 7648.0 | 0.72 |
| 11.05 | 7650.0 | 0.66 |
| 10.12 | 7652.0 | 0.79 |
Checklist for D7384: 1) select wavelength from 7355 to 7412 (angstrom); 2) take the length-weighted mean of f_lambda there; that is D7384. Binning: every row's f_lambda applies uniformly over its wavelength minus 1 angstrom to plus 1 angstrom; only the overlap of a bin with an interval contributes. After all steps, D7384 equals 10.1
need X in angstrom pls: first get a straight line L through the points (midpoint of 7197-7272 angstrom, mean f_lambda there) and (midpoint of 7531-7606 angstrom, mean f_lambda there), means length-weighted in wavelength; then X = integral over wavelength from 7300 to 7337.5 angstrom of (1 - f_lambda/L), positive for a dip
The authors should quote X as -1.2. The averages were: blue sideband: 10.2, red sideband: 9.85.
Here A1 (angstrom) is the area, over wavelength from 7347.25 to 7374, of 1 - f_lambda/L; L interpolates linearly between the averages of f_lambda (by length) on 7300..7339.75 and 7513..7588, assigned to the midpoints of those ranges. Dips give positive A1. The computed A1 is 1.5 angstrom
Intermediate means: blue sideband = 10.5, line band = 9.76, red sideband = 9.76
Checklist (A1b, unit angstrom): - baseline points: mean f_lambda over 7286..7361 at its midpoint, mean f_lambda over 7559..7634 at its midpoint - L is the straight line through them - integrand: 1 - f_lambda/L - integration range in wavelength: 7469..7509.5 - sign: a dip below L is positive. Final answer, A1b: -0.7 angstrom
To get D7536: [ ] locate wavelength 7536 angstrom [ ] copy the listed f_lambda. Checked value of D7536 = 9.514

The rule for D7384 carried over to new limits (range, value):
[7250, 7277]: 10.1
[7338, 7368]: 9.72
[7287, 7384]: 10.2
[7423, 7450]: 9.83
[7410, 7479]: 9.89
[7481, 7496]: 10.2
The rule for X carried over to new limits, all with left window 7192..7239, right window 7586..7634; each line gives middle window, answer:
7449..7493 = -0.81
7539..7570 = -0.74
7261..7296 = 0.97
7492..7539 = -0.34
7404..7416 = -0.19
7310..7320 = -0.39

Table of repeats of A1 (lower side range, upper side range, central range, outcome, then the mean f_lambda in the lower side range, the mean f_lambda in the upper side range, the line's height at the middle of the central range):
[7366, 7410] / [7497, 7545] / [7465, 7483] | 0.32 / 10.4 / 9.79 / 9.99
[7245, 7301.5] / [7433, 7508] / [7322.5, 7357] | -0.74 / 10.1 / 9.99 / 10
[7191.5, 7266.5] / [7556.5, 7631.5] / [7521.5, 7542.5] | 0.46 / 10.2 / 9.7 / 9.79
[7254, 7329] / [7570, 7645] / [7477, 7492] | -0.55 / 10.1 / 9.72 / 9.88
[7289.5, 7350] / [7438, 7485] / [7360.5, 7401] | -0.23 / 10.4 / 9.93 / 10.2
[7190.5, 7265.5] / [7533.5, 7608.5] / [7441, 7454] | 0.26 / 10.2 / 9.78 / 9.94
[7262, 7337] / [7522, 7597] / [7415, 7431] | 0.36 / 10.1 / 9.78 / 9.97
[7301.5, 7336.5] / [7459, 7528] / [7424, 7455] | 0.85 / 10.5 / 9.93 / 10.1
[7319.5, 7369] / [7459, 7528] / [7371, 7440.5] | -1.21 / 10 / 9.93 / 10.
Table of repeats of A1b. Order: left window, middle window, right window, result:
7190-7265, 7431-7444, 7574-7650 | 0.01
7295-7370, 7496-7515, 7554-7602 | -0.27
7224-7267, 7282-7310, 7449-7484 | 0.53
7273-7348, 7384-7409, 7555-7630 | -0.46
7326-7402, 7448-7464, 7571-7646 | -0.05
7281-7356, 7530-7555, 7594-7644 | 0.10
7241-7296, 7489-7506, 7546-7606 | -0.42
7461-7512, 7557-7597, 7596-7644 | -0.20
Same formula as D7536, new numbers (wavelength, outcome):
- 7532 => 10.35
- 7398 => 10.04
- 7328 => 10.64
